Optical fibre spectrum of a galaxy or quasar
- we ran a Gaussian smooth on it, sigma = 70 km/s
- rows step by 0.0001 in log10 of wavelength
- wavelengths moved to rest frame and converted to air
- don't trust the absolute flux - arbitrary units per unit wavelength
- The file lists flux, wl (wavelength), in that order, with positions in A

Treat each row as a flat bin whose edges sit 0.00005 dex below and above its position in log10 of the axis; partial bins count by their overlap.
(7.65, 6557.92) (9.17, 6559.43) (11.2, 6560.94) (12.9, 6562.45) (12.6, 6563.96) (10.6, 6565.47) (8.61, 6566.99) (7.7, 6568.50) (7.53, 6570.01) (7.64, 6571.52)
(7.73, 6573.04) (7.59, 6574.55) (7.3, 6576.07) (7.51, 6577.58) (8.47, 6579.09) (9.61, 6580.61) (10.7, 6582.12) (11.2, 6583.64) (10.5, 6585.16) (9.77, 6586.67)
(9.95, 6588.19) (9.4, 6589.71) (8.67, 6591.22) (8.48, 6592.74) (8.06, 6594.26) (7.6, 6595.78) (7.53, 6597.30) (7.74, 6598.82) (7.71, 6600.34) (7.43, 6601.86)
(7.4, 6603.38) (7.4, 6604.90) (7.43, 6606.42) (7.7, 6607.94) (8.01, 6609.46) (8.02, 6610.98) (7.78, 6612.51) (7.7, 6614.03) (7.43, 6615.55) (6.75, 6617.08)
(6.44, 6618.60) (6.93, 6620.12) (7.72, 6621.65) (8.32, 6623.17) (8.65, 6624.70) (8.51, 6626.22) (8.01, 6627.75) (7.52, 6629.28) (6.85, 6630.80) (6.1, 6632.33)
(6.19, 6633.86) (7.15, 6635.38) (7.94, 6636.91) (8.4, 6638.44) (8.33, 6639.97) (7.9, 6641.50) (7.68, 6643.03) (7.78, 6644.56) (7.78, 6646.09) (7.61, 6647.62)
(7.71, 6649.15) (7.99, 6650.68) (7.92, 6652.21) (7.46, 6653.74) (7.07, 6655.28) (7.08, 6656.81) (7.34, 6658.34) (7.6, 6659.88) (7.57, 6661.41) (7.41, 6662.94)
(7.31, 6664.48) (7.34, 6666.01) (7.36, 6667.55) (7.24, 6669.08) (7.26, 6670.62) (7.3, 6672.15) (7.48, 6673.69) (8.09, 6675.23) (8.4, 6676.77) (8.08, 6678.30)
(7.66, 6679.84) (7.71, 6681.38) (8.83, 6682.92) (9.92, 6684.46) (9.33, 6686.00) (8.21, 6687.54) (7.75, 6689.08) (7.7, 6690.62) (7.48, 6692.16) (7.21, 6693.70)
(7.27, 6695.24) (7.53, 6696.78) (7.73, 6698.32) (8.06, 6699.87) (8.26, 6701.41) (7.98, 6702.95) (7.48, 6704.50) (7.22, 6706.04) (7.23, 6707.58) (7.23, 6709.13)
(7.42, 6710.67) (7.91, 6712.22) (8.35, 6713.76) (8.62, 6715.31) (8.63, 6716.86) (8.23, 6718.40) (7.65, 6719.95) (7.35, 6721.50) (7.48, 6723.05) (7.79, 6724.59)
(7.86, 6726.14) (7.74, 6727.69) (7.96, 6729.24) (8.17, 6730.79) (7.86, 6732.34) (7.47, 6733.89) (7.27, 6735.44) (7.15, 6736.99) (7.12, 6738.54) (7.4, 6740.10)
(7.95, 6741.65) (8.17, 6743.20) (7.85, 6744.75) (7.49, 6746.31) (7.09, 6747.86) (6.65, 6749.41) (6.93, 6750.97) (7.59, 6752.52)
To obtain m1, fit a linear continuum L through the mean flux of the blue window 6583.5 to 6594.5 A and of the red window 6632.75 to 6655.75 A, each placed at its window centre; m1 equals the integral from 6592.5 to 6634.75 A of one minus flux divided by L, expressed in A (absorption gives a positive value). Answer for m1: 5.4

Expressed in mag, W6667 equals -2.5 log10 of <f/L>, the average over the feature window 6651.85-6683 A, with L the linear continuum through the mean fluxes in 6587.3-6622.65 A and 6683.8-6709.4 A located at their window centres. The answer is 0.040 mag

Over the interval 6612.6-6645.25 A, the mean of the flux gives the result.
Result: 7.54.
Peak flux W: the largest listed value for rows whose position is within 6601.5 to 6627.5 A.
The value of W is 8.65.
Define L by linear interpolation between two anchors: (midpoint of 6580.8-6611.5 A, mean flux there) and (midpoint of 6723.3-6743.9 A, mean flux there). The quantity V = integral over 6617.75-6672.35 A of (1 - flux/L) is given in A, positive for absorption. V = 4.8 A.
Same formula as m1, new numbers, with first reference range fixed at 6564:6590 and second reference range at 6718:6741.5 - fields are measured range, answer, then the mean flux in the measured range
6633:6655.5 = 2.0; 7.67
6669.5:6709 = 0.6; 7.87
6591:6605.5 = 1.7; 7.77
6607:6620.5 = 2.0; 7.43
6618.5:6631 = 1.2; 7.76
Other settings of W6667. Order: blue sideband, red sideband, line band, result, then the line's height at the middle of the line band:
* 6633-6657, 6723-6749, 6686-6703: -0.03 mag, 7.63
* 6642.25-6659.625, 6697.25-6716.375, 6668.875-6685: -0.04 mag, 7.68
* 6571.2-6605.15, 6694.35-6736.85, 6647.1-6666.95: 0.09 mag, 8.11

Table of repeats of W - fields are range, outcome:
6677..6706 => 9.92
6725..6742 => 8.17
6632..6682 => 8.4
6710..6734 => 8.63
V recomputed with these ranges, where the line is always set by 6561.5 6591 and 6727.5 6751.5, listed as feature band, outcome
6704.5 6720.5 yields 0.0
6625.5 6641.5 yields 2.2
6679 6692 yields -0.4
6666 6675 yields 1.0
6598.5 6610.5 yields 1.9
